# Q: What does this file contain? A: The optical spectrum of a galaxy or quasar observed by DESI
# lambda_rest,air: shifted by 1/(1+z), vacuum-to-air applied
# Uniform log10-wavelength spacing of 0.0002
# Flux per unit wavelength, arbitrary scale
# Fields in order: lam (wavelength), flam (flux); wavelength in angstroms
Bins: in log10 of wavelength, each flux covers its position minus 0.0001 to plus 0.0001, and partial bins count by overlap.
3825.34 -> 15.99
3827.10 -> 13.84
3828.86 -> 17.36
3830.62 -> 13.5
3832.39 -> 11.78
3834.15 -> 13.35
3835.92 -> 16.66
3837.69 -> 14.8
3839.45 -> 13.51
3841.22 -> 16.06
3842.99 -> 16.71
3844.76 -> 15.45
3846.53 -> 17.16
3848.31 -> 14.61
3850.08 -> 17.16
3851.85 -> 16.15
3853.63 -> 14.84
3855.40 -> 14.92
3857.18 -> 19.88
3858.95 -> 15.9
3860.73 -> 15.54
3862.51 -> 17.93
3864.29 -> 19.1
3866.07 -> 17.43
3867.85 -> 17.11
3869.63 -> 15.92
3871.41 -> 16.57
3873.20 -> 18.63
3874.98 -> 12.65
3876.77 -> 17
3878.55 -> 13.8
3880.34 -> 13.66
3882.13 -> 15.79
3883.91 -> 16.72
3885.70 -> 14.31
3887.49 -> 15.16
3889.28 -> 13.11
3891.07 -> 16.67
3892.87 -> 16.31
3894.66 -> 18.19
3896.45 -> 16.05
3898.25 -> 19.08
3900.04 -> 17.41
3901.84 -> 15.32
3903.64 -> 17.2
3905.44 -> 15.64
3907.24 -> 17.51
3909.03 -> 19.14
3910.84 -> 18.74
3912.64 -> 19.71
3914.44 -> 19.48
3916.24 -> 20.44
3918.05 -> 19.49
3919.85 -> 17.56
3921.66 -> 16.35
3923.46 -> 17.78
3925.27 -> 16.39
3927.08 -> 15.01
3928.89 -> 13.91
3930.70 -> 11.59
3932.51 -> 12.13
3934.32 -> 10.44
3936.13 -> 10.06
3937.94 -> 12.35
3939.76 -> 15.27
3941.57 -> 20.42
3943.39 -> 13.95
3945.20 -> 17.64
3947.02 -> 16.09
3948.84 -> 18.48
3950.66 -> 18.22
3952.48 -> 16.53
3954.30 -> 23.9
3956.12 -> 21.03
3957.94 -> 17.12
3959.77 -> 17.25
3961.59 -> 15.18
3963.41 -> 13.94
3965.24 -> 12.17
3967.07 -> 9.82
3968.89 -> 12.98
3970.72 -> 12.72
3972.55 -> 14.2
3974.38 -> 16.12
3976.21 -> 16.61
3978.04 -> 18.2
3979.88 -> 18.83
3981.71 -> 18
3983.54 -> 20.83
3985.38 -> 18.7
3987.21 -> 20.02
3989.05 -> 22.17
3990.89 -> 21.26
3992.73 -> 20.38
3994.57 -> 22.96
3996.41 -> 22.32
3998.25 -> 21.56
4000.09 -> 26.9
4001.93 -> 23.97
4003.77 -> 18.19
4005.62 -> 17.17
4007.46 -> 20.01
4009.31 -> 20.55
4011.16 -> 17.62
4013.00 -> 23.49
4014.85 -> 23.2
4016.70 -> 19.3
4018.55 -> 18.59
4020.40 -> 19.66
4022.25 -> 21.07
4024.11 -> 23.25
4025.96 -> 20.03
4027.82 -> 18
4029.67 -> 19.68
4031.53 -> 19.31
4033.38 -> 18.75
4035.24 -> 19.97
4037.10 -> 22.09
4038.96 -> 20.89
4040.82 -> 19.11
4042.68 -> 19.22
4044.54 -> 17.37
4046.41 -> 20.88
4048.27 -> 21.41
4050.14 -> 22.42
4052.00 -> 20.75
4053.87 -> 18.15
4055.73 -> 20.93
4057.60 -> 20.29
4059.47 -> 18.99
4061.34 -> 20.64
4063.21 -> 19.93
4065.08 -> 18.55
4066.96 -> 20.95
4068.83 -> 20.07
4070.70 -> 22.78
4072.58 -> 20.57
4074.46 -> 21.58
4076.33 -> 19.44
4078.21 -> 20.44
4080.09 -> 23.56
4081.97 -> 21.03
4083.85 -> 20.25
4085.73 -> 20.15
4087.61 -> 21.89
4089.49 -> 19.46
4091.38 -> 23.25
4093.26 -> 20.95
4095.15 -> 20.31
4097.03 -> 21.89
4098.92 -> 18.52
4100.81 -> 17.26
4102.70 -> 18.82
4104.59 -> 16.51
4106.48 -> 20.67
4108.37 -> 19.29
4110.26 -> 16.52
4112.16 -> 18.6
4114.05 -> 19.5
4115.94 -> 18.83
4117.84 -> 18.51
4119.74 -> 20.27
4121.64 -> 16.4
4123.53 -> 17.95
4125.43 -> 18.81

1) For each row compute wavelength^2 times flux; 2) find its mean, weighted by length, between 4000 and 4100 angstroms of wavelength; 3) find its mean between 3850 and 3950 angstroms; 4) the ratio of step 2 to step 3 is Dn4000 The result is 1.36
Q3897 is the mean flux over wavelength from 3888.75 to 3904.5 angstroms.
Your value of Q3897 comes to 16.7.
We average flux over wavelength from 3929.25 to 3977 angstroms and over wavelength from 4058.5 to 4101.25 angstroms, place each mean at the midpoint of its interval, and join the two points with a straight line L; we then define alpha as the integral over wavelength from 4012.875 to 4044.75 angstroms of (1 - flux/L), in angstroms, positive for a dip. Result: -3.0 angstroms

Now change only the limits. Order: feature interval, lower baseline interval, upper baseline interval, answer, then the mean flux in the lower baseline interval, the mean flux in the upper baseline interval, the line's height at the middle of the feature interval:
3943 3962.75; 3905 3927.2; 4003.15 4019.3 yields 1.0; 18.1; 19.8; 18.8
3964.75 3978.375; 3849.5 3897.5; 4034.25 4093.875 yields 3.3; 16.2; 20.6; 18.4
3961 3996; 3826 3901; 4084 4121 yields 0.9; 15.9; 19.5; 17.6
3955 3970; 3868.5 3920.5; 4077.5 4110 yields 2.4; 16.8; 20.2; 18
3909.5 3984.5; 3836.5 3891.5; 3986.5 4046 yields 8.7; 15.9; 20.6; 18.5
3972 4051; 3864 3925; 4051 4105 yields -4.4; 16.9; 20.3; 19.1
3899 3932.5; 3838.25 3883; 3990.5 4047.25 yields 1.2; 16.1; 20.5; 17.7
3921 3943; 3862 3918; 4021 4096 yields 4.3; 16.9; 20.5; 17.8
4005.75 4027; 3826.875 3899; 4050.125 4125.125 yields -2.1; 15.9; 19.9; 18.6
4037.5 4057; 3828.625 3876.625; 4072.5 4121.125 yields -1.1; 15.9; 19.9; 19.1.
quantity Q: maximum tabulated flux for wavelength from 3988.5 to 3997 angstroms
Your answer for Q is 22.96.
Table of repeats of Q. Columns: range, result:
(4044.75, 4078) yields 22.78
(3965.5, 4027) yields 26.9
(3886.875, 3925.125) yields 20.44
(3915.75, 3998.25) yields 23.9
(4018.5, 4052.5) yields 23.25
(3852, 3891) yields 19.88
